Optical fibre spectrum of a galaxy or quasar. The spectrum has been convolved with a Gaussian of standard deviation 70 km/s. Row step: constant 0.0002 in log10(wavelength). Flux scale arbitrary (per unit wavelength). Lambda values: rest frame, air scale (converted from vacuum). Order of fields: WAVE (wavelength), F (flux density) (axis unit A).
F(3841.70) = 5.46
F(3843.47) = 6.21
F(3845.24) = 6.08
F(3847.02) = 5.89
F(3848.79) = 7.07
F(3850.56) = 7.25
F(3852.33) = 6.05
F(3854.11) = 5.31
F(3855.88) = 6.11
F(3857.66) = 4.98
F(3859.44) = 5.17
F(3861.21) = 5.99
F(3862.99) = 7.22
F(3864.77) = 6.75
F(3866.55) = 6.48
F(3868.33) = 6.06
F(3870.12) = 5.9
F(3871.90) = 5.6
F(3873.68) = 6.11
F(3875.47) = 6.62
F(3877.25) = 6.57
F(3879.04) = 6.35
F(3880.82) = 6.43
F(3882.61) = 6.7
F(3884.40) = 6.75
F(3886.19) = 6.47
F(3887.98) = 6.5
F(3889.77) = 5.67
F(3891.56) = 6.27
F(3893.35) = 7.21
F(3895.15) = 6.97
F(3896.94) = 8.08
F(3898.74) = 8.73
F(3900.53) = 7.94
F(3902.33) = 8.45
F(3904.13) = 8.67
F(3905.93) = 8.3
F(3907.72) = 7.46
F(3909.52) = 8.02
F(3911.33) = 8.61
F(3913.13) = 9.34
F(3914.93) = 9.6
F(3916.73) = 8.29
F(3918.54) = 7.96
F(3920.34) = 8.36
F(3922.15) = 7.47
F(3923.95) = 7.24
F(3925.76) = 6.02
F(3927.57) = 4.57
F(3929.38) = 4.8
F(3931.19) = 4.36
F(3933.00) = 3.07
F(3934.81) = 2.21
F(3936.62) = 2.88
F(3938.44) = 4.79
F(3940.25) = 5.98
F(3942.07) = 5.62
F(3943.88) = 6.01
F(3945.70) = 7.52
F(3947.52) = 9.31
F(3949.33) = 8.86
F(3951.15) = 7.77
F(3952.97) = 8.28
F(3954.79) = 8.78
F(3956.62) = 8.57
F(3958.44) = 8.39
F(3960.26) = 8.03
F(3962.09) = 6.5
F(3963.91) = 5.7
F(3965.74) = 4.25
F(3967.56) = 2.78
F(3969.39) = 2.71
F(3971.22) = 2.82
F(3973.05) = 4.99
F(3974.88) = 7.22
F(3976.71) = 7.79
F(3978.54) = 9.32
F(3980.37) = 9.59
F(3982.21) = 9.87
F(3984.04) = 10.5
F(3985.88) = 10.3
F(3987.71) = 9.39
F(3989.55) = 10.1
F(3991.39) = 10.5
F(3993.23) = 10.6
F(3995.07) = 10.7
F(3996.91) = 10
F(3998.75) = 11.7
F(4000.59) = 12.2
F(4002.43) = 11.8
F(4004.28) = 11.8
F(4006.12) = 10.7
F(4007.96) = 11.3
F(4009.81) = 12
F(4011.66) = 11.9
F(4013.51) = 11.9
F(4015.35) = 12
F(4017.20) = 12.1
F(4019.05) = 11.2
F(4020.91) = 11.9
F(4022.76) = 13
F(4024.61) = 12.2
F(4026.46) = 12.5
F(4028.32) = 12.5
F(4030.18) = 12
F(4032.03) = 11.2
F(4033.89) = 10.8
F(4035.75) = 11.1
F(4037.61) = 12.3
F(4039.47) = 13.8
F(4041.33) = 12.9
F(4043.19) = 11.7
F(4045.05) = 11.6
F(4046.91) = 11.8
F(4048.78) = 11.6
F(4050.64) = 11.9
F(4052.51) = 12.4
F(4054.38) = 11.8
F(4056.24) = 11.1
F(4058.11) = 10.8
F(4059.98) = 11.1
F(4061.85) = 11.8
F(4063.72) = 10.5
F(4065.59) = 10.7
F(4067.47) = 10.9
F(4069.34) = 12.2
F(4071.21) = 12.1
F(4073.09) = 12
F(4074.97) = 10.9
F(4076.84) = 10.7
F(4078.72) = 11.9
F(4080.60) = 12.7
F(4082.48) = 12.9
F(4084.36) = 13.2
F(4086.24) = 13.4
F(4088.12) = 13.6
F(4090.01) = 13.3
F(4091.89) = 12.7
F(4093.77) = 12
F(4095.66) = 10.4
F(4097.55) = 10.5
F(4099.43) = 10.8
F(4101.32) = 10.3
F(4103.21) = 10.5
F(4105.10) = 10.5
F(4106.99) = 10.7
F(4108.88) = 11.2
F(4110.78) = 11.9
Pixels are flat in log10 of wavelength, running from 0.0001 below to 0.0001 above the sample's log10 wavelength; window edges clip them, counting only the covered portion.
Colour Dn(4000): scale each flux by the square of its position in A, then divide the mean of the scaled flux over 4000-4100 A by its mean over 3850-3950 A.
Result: 1.9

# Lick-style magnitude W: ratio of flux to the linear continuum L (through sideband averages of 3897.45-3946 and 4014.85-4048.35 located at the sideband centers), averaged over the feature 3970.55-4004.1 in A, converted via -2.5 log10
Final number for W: 0.05 mag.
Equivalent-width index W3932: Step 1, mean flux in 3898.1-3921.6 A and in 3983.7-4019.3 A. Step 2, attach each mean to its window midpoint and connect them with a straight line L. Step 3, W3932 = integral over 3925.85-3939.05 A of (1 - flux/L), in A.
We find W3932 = 7.49 A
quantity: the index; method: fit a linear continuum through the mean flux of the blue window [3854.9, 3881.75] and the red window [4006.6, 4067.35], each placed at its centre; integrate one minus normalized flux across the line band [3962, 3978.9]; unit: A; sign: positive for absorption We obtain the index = 7.7 A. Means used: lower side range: 6.15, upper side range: 11.8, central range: 5.23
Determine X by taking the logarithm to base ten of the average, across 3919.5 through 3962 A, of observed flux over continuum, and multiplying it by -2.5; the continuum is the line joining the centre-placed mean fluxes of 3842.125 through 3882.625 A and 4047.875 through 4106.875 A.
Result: 0.258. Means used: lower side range 6.19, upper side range 11.6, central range 6.47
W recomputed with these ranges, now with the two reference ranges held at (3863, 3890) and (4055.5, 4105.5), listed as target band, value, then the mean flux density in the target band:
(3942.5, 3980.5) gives 0.24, 6.84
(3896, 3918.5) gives -0.18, 8.44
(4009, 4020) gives -0.19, 11.8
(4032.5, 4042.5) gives -0.15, 12.1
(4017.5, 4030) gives -0.20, 12.2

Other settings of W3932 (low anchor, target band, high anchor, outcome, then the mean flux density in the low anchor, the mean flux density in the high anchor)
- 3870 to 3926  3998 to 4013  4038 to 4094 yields -2.0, 7.37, 12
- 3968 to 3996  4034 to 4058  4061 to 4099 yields -2.8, 8.33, 11.9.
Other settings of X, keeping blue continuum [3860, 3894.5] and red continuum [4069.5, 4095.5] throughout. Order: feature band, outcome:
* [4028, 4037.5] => -0.06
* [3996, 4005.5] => -0.15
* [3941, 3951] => 0.13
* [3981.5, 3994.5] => -0.06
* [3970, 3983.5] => 0.26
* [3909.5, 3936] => 0.16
